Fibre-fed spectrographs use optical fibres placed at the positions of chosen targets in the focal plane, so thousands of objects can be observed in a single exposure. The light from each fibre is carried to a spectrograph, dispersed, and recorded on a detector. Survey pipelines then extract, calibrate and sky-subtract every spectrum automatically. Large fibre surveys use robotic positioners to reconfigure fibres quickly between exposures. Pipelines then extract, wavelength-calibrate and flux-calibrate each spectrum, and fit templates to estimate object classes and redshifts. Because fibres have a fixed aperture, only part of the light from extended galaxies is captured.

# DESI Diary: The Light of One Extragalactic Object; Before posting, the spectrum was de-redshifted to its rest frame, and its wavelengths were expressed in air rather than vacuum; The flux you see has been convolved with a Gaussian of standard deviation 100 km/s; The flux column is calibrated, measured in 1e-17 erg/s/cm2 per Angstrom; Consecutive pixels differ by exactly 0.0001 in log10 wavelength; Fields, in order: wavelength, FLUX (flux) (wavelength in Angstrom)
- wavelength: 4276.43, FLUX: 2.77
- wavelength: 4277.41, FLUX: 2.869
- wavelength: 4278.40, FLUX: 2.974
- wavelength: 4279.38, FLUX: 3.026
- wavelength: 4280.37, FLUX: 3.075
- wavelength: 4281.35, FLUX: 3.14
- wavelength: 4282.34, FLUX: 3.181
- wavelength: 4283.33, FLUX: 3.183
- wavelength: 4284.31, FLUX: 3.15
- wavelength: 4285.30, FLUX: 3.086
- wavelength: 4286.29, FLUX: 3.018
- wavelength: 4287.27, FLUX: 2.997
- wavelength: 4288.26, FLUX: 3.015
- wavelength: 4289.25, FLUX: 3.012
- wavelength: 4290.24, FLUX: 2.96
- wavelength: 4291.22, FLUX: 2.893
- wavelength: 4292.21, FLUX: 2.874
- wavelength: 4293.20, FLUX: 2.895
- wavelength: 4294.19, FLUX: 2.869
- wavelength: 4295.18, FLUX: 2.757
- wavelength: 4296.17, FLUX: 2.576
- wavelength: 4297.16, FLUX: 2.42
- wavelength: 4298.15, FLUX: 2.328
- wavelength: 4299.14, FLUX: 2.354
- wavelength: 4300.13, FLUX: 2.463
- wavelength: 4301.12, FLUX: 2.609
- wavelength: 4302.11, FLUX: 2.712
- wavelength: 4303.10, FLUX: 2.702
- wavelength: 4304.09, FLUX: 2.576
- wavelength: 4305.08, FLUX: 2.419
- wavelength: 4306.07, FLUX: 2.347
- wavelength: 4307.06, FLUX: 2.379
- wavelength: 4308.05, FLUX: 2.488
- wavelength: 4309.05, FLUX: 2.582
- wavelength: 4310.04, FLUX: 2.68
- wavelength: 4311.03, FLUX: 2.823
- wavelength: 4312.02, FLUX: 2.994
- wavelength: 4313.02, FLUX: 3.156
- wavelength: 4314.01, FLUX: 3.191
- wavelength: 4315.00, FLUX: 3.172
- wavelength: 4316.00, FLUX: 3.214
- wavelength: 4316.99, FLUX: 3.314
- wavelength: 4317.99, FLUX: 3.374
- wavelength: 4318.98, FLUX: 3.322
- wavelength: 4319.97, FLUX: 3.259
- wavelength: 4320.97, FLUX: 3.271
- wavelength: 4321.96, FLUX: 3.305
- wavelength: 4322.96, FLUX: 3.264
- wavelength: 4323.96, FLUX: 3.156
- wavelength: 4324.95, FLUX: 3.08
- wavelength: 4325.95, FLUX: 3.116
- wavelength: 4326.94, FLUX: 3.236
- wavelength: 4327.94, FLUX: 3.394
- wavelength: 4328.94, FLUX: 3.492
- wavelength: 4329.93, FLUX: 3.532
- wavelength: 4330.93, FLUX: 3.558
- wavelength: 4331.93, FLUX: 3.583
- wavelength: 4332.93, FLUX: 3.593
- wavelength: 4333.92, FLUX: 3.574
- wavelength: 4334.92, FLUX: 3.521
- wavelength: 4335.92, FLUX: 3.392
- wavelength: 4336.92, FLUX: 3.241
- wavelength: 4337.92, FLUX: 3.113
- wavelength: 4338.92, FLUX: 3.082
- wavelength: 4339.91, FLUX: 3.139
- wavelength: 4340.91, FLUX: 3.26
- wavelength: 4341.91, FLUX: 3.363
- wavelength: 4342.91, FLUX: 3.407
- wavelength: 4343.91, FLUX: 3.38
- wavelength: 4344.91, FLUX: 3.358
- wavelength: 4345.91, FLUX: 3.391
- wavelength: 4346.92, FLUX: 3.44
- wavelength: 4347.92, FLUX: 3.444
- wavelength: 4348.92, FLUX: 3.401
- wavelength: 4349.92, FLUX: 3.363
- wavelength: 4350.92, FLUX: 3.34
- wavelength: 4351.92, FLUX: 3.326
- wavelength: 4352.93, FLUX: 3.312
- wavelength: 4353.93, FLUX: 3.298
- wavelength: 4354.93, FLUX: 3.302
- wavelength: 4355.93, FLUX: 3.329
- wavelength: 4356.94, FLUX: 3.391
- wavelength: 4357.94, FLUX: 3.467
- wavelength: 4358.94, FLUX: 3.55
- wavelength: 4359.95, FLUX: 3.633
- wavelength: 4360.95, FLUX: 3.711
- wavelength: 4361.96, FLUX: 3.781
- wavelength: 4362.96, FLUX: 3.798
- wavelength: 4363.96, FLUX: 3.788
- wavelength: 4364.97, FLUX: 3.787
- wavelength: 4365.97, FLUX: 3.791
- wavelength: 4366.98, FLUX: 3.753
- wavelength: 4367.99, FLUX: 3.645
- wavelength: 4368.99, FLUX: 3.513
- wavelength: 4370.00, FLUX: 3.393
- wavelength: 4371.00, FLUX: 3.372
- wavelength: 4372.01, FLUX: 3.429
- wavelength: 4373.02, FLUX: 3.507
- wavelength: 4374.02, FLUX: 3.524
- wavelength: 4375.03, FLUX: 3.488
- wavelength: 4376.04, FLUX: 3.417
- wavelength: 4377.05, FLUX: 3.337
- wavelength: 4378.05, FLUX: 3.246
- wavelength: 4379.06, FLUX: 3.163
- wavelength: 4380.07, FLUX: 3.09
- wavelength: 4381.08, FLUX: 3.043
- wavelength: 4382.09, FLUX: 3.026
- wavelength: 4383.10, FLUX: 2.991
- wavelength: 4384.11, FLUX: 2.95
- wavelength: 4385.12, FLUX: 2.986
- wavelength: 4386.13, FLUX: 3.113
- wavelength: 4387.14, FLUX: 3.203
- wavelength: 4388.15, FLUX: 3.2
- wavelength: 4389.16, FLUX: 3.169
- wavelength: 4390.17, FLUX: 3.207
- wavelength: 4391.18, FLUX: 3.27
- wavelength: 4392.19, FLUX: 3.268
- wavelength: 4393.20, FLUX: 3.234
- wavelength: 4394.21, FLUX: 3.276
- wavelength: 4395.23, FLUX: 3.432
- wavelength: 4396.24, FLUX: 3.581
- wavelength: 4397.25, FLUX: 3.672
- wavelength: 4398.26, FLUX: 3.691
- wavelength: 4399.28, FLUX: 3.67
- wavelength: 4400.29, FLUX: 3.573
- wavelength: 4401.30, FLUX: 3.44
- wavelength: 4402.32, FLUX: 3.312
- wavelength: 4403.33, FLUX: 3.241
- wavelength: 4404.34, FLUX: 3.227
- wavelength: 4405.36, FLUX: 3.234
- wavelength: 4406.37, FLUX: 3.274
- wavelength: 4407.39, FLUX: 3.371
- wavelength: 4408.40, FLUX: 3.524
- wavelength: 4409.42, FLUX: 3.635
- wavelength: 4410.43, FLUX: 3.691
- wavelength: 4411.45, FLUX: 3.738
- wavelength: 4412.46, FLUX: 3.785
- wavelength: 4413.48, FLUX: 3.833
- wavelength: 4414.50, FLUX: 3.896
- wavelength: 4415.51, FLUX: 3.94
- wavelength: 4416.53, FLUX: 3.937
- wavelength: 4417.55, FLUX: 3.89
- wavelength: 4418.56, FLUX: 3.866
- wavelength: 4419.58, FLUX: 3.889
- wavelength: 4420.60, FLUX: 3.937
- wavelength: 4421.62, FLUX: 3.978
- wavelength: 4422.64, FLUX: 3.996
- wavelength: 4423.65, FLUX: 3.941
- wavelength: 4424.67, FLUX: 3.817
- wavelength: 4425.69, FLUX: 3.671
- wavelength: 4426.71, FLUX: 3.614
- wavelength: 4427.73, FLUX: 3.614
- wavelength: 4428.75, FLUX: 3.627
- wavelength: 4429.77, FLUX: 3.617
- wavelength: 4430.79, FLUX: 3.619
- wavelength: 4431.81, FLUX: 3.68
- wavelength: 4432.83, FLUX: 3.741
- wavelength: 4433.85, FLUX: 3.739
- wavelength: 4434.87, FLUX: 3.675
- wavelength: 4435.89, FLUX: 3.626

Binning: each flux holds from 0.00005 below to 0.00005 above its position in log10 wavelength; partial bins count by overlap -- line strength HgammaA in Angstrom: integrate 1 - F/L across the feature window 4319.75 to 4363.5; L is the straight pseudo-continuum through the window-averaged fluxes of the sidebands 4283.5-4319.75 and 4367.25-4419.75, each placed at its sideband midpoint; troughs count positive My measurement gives -4.2 Angstrom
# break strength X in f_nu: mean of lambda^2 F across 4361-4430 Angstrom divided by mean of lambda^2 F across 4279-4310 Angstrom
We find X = 1.3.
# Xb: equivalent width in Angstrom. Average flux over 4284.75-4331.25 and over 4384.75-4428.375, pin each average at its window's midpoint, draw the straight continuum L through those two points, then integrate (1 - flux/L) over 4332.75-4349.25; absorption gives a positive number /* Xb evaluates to -1.1 Angstrom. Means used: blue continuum 2.94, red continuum 3.56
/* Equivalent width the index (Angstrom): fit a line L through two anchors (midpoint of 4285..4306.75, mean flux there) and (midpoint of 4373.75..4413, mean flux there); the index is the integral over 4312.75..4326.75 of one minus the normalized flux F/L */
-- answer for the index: -1.76 Angstrom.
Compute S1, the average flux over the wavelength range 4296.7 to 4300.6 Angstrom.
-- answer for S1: 2.39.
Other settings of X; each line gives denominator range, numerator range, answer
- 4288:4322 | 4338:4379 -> 1.25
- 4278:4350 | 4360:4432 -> 1.19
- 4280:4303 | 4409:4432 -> 1.41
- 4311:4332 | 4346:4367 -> 1.09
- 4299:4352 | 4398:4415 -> 1.17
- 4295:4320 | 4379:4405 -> 1.23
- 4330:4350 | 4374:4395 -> 0.96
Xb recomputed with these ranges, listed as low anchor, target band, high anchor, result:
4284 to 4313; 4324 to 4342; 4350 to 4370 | -0.9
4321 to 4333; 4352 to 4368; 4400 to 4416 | -0.7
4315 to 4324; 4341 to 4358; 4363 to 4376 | 0.5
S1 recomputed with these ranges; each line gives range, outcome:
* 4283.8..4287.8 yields 3.07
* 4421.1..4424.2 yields 3.97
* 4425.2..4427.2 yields 3.64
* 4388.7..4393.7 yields 3.23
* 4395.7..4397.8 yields 3.64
